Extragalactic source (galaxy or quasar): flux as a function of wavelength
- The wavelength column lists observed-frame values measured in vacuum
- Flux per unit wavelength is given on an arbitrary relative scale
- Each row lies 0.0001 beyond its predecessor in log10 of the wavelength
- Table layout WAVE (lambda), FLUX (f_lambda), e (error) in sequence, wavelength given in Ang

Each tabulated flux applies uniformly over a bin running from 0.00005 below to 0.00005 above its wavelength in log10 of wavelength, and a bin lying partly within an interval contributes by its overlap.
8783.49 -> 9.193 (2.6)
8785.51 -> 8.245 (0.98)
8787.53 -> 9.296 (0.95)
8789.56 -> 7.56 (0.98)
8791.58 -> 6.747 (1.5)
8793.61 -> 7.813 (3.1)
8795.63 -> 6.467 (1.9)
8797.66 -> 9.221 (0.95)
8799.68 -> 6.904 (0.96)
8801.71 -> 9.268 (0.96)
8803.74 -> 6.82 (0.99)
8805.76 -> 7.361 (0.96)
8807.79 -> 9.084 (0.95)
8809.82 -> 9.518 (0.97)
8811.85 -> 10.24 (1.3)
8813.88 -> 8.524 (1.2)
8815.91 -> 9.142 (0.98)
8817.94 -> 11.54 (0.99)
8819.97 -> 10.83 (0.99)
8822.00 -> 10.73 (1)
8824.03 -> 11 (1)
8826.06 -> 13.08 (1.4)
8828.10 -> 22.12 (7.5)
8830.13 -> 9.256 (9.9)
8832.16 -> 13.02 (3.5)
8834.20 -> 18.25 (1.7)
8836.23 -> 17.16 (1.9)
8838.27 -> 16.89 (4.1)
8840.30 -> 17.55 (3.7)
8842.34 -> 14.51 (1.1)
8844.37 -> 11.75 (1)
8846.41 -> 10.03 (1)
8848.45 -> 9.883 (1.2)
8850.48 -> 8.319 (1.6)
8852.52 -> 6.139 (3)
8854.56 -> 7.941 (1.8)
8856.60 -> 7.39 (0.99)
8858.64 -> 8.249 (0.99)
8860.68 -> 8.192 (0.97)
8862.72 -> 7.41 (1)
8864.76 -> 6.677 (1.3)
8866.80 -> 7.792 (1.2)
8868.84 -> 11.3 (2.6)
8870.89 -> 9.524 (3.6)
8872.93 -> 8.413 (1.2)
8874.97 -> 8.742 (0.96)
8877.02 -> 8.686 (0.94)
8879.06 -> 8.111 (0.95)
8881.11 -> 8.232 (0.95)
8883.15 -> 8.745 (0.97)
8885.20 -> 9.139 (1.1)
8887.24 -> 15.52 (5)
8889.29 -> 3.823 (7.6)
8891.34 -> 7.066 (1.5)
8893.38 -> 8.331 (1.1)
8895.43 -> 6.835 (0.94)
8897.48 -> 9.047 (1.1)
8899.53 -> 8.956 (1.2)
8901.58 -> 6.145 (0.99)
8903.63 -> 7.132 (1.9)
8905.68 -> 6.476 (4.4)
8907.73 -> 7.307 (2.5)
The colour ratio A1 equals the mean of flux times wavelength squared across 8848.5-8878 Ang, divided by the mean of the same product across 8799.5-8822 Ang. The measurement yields 0.9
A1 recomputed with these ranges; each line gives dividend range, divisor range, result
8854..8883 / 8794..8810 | 1.06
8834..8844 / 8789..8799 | 2.20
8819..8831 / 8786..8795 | 1.66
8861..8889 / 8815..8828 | 0.76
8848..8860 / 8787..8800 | 1.04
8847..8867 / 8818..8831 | 0.62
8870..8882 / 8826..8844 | 0.55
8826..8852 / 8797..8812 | 1.66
